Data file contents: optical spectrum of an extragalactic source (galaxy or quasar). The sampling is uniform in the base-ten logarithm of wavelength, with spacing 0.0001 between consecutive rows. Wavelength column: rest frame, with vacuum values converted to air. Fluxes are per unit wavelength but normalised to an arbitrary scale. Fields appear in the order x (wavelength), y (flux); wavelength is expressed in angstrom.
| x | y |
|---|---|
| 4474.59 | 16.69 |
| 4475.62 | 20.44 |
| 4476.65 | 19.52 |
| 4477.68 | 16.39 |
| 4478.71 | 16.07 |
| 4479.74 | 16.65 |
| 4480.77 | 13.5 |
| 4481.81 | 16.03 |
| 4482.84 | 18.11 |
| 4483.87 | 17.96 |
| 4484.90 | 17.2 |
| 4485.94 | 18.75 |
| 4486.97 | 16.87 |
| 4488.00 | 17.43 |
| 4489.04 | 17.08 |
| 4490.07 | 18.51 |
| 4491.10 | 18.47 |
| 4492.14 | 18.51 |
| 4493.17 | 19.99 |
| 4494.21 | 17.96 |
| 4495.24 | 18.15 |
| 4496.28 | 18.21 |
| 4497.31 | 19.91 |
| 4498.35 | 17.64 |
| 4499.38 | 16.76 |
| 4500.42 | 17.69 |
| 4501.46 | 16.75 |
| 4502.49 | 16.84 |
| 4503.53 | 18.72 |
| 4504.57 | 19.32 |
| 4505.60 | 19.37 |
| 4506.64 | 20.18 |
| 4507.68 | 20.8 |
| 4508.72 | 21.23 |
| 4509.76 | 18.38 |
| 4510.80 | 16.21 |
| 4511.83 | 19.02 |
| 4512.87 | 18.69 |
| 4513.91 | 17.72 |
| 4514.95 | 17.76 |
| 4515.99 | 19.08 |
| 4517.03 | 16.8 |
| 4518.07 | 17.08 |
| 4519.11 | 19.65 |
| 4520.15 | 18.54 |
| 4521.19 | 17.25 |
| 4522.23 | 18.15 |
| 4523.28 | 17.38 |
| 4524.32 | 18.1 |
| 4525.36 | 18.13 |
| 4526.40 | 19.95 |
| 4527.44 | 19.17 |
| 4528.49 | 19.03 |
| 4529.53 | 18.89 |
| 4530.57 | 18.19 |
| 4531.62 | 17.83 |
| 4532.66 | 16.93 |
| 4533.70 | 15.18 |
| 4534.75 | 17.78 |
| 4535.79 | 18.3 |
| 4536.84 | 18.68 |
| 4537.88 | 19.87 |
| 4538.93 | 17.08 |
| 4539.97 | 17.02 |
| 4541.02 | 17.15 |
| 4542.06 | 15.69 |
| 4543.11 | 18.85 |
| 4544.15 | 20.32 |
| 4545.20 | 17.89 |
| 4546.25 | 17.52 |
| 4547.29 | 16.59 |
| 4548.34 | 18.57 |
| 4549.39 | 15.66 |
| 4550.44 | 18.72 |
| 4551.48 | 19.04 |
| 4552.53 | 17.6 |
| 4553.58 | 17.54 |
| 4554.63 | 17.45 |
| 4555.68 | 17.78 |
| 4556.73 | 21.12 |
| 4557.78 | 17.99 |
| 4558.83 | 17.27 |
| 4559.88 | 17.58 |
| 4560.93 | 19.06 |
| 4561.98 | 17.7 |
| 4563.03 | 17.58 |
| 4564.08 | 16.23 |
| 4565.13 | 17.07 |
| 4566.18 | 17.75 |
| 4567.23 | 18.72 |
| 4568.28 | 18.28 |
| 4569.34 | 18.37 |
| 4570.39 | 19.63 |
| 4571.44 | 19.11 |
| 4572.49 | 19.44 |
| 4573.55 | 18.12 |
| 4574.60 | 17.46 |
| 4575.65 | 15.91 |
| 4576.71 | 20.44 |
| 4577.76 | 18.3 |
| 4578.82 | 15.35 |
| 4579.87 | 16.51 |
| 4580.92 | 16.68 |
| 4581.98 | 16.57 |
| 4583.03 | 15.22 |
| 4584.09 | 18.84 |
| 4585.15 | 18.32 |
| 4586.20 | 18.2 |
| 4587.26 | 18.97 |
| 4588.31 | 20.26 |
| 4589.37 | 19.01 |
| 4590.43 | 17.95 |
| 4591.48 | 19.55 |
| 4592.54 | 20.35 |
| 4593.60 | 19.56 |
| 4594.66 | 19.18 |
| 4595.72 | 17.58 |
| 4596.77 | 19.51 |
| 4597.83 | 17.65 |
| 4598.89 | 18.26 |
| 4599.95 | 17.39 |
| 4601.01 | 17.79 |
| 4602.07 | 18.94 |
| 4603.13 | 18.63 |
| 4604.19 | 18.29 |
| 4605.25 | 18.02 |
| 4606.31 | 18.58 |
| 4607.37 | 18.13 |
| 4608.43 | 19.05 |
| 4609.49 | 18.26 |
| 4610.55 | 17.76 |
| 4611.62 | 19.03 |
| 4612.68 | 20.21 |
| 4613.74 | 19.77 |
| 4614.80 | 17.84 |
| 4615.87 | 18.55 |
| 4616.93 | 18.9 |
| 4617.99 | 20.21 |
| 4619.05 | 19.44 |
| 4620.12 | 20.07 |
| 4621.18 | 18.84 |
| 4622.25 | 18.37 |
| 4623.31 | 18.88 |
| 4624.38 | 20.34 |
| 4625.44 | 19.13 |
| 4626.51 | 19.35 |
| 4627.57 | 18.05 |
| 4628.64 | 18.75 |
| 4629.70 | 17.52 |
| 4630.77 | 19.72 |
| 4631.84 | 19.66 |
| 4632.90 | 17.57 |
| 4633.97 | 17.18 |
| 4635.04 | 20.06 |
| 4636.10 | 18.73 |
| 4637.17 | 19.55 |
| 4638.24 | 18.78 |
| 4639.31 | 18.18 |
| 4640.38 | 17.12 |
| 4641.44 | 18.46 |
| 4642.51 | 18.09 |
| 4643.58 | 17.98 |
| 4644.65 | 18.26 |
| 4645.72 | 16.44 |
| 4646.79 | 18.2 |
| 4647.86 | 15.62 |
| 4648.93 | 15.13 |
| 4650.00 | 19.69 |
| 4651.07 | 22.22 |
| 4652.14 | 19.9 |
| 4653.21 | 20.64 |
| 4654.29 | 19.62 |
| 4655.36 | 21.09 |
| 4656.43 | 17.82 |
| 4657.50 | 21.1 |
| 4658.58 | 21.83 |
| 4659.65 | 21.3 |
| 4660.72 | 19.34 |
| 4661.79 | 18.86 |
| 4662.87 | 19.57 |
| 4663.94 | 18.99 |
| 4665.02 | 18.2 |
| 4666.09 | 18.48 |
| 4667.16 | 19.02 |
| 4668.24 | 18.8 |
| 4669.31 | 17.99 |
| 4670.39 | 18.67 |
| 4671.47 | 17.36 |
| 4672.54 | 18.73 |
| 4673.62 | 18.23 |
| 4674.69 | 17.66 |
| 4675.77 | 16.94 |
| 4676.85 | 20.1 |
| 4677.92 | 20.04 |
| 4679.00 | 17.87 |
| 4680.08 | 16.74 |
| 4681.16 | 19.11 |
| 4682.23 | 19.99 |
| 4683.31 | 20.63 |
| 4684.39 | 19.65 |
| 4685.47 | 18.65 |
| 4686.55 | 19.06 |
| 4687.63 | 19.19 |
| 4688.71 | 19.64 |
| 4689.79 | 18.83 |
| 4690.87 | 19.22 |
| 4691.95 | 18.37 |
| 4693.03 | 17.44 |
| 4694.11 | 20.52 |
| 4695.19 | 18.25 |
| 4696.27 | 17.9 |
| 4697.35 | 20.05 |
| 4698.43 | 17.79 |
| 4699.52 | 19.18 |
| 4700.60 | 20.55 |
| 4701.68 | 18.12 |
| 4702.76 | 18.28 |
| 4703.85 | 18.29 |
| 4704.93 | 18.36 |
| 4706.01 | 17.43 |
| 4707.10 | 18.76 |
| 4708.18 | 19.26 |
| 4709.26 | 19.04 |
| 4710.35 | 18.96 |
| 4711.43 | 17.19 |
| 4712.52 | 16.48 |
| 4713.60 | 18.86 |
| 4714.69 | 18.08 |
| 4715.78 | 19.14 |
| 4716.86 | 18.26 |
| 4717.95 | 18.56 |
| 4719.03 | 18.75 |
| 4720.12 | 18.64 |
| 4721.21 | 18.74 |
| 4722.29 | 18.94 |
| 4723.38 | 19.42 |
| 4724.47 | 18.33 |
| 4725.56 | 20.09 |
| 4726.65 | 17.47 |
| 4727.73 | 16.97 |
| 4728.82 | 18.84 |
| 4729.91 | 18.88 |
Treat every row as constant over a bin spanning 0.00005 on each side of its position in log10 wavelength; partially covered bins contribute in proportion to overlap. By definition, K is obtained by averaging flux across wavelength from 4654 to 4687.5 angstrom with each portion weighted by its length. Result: 19.1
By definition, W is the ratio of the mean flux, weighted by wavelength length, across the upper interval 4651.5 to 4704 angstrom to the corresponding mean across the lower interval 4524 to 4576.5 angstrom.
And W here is 1.06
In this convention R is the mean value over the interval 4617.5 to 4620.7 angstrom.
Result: 19.9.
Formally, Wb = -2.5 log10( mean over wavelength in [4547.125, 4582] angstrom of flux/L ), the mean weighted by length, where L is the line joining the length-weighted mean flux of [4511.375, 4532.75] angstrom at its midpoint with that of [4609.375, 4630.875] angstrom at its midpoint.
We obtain 0.04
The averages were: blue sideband 18.3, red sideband 19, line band 17.9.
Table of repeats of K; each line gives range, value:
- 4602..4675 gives 18.8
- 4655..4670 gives 19.4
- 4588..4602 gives 18.7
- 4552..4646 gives 18.4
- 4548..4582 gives 17.9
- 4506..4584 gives 18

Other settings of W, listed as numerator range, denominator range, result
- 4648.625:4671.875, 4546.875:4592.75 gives 1.08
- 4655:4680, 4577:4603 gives 1.04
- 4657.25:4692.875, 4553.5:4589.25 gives 1.06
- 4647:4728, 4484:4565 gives 1.04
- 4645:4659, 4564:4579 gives 1.06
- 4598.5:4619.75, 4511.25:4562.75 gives 1.03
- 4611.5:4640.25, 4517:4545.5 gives 1.05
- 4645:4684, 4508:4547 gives 1.04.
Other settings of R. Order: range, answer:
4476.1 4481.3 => 16.4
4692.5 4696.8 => 18.5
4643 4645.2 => 18.1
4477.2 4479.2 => 16.2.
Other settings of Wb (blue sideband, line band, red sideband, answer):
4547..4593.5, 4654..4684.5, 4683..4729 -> -0.03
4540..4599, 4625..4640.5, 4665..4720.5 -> -0.02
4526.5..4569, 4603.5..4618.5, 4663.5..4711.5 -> -0.03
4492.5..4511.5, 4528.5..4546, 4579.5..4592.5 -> 0.03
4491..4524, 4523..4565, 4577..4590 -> 0.01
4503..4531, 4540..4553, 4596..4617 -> 0.05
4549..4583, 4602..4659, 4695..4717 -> -0.04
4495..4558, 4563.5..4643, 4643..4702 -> 0.01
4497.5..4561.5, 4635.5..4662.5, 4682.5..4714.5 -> -0.02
